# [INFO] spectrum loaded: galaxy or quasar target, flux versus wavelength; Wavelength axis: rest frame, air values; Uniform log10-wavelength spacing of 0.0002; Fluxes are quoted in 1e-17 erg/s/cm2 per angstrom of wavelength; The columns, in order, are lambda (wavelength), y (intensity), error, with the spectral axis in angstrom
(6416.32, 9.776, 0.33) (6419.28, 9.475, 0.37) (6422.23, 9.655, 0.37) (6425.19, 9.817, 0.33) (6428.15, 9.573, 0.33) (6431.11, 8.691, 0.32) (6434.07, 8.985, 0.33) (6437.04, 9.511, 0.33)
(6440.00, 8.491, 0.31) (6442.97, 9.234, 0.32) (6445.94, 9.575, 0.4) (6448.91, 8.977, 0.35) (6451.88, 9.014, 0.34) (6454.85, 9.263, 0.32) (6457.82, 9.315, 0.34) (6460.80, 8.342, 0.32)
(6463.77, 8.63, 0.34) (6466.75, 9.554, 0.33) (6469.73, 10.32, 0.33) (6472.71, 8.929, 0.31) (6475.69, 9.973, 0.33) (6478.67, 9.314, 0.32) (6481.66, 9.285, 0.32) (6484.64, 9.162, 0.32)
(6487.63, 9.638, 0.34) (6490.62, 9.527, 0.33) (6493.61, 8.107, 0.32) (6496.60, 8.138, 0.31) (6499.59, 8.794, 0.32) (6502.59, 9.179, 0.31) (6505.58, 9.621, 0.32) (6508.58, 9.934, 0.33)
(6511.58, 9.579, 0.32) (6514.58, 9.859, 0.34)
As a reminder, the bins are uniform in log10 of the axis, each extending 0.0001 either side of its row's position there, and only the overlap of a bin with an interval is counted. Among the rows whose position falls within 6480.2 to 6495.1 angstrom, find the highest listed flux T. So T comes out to 9.638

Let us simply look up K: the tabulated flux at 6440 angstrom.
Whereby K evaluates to 8.491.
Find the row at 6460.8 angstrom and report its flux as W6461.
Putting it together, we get 8.342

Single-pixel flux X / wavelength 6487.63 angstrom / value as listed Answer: 9.638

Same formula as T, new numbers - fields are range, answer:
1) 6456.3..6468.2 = 9.554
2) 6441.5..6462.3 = 9.575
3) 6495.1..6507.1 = 9.621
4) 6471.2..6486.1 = 9.973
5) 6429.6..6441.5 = 9.511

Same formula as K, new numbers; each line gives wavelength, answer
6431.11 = 8.691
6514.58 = 9.859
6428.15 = 9.573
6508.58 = 9.934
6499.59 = 8.794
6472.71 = 8.929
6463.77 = 8.63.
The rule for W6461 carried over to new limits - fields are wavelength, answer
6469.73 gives 10.32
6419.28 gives 9.475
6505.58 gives 9.621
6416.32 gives 9.776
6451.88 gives 9.014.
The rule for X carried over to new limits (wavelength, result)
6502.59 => 9.179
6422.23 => 9.655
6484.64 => 9.162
